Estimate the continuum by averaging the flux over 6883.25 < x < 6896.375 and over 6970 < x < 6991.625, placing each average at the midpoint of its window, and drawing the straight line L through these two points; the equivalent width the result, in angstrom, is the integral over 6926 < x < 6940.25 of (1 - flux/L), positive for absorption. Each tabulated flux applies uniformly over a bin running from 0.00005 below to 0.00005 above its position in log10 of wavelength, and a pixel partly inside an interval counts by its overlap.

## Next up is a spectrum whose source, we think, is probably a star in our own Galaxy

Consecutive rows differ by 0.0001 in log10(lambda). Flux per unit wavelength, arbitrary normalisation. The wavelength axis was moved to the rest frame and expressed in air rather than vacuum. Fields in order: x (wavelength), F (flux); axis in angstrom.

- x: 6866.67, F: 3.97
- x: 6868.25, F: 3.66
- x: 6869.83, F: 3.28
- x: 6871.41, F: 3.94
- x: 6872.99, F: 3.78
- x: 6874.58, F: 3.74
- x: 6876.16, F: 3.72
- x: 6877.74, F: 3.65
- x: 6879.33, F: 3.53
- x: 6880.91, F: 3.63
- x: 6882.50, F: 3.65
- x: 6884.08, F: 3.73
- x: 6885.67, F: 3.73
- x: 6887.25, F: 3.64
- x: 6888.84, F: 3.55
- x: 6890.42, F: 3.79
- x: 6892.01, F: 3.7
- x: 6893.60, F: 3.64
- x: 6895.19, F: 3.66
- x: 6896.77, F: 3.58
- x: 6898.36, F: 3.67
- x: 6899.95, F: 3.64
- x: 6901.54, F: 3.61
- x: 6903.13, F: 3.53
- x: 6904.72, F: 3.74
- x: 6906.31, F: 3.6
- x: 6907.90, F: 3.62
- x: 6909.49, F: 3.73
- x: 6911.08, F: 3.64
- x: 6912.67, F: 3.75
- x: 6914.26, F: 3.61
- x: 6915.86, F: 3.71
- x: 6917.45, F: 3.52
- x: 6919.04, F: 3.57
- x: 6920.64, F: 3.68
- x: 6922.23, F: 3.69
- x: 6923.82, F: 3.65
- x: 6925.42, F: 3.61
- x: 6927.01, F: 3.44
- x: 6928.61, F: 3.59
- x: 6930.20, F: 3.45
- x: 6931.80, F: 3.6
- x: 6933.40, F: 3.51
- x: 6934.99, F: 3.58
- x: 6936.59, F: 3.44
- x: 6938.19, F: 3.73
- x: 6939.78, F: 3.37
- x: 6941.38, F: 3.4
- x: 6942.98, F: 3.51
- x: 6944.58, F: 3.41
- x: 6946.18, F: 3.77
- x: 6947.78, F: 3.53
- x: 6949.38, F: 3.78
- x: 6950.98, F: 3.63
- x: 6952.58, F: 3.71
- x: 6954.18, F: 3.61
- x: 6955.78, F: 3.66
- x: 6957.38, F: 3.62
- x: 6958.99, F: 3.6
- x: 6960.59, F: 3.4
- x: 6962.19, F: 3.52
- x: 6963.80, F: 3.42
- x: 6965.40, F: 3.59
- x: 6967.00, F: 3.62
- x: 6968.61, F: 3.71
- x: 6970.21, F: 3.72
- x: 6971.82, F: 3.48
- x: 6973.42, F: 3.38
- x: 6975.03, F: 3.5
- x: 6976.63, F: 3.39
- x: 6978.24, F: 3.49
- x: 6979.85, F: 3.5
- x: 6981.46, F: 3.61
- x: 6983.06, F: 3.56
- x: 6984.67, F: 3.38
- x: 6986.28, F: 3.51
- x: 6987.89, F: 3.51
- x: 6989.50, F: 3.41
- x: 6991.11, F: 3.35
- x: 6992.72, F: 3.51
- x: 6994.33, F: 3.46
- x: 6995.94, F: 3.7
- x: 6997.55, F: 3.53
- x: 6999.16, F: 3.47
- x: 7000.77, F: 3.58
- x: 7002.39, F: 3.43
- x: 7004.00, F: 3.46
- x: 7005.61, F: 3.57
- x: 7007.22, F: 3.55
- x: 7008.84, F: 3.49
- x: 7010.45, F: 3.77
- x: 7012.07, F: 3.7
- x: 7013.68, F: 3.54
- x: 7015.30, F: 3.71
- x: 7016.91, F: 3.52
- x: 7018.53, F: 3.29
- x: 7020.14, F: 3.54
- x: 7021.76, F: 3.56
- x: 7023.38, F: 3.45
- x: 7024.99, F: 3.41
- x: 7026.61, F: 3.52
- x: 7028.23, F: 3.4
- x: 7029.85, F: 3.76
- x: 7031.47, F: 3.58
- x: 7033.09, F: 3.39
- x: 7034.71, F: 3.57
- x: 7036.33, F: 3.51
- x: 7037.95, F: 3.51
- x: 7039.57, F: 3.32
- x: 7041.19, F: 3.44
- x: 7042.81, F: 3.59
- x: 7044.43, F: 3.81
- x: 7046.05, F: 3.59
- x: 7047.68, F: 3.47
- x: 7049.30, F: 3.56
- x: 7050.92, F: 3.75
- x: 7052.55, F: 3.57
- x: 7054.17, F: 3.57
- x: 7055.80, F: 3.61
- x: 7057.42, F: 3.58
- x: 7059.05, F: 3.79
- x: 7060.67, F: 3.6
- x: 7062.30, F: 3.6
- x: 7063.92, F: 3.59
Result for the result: 0.2 angstrom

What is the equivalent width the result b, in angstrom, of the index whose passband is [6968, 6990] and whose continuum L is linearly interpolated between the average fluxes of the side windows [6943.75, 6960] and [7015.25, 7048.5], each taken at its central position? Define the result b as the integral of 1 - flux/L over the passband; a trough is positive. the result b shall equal 0.49 angstrom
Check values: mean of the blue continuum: 3.63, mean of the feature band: 3.51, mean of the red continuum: 3.52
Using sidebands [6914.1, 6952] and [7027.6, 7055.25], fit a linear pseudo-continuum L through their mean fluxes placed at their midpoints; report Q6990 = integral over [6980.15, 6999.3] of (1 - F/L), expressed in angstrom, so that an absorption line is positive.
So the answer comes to 0.3 angstrom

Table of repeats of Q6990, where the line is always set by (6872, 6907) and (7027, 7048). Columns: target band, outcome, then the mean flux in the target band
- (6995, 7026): 0.15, 3.54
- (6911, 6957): 0.41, 3.59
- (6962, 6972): 0.01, 3.59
